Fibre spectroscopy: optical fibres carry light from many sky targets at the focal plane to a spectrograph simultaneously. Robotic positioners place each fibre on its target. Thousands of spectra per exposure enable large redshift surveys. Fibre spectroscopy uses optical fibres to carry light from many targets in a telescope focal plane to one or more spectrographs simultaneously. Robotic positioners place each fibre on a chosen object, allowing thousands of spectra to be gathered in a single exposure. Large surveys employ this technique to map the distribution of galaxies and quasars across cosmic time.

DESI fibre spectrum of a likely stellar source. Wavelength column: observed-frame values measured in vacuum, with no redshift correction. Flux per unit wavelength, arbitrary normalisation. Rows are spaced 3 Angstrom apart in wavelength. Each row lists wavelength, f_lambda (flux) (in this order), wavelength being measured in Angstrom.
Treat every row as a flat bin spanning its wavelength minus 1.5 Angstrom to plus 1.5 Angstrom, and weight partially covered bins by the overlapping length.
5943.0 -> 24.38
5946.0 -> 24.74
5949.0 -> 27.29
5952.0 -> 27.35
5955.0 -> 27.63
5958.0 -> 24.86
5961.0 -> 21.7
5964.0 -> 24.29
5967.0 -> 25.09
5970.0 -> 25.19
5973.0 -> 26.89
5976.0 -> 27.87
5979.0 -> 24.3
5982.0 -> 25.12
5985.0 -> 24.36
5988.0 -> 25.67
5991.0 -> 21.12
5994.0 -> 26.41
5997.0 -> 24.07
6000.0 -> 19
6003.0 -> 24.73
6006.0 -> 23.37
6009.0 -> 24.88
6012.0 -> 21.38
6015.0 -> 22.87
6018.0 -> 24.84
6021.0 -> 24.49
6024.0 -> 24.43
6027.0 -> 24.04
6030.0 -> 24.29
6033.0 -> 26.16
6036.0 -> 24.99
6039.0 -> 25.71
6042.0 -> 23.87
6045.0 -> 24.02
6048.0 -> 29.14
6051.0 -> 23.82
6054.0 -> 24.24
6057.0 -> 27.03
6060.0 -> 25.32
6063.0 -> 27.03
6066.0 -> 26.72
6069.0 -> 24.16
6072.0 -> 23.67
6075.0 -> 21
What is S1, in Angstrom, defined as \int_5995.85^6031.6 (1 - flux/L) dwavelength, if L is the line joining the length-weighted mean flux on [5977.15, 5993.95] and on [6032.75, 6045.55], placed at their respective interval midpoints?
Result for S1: 1.6 Angstrom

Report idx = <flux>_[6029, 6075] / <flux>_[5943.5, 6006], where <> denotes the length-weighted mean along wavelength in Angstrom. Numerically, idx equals 1.02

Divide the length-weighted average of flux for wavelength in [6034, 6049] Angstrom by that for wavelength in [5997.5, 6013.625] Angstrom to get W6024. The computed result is 1.1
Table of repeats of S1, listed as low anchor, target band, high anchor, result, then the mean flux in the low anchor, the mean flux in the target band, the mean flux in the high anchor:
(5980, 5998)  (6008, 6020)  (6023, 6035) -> 0.6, 24.5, 23.5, 24.8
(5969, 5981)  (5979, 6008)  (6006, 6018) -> 1.0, 26.1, 23.8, 23.3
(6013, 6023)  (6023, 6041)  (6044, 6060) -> -0.2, 24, 24.9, 25.7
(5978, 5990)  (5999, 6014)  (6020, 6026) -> 1.1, 24.7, 22.8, 24.4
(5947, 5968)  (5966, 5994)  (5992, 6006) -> -0.9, 25.5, 25.1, 23.4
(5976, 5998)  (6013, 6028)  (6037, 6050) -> 0.7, 24.7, 24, 25.6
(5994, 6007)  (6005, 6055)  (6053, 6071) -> -0.2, 23.2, 24.5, 25.7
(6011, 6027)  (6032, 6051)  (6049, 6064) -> -0.5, 23.7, 25.5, 25.6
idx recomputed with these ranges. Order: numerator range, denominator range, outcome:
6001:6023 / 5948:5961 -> 0.91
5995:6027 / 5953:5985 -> 0.93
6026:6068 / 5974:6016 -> 1.06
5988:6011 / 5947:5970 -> 0.92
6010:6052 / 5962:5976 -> 0.96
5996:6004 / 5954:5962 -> 0.90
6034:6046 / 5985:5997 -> 1.02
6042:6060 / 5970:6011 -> 1.04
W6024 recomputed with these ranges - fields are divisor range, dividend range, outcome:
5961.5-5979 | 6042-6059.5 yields 1.00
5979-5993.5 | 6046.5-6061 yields 1.07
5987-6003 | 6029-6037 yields 1.08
